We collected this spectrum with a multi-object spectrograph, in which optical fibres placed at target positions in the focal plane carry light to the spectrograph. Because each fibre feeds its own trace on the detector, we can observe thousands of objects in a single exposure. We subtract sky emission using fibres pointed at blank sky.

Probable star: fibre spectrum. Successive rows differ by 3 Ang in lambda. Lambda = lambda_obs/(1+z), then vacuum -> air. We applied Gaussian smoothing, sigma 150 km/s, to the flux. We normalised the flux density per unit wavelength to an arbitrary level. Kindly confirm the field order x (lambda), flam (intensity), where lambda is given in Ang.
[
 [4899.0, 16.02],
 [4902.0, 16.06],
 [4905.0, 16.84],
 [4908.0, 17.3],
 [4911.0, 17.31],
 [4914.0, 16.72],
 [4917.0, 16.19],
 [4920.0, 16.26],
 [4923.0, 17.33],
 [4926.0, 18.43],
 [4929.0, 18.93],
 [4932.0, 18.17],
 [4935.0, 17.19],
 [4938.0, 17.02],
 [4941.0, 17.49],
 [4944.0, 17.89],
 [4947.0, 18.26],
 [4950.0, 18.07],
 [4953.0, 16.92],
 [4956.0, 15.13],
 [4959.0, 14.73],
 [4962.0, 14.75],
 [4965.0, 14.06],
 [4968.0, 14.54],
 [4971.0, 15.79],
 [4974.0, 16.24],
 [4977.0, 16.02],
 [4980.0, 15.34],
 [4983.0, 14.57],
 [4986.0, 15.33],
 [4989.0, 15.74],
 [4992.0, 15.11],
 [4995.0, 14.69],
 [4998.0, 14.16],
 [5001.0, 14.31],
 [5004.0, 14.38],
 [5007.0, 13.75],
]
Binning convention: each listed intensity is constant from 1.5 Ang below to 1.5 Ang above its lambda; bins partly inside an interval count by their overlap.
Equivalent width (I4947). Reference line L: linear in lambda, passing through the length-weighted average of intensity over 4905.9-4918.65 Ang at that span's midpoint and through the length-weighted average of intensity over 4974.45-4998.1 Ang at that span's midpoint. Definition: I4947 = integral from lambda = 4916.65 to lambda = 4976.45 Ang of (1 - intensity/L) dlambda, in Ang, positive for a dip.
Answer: -2.0 Ang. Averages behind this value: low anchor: 16.9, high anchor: 15.2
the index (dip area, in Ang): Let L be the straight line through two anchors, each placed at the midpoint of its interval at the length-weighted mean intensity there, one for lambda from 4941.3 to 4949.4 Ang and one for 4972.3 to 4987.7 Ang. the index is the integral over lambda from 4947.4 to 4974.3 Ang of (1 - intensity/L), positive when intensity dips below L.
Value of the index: 2.0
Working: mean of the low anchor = 18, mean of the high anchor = 15.5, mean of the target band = 15.7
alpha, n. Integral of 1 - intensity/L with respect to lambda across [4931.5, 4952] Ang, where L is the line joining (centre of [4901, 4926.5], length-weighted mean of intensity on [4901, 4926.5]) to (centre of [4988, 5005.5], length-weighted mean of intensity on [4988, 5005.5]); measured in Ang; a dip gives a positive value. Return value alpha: -1.9 Ang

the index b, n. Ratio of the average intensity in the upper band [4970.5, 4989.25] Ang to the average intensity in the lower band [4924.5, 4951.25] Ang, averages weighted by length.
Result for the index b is 0.87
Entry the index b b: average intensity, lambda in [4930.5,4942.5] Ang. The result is 17.5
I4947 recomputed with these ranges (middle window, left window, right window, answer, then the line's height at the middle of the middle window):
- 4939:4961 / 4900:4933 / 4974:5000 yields -0.86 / 16.2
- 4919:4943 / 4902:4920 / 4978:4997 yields -1.93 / 16.3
